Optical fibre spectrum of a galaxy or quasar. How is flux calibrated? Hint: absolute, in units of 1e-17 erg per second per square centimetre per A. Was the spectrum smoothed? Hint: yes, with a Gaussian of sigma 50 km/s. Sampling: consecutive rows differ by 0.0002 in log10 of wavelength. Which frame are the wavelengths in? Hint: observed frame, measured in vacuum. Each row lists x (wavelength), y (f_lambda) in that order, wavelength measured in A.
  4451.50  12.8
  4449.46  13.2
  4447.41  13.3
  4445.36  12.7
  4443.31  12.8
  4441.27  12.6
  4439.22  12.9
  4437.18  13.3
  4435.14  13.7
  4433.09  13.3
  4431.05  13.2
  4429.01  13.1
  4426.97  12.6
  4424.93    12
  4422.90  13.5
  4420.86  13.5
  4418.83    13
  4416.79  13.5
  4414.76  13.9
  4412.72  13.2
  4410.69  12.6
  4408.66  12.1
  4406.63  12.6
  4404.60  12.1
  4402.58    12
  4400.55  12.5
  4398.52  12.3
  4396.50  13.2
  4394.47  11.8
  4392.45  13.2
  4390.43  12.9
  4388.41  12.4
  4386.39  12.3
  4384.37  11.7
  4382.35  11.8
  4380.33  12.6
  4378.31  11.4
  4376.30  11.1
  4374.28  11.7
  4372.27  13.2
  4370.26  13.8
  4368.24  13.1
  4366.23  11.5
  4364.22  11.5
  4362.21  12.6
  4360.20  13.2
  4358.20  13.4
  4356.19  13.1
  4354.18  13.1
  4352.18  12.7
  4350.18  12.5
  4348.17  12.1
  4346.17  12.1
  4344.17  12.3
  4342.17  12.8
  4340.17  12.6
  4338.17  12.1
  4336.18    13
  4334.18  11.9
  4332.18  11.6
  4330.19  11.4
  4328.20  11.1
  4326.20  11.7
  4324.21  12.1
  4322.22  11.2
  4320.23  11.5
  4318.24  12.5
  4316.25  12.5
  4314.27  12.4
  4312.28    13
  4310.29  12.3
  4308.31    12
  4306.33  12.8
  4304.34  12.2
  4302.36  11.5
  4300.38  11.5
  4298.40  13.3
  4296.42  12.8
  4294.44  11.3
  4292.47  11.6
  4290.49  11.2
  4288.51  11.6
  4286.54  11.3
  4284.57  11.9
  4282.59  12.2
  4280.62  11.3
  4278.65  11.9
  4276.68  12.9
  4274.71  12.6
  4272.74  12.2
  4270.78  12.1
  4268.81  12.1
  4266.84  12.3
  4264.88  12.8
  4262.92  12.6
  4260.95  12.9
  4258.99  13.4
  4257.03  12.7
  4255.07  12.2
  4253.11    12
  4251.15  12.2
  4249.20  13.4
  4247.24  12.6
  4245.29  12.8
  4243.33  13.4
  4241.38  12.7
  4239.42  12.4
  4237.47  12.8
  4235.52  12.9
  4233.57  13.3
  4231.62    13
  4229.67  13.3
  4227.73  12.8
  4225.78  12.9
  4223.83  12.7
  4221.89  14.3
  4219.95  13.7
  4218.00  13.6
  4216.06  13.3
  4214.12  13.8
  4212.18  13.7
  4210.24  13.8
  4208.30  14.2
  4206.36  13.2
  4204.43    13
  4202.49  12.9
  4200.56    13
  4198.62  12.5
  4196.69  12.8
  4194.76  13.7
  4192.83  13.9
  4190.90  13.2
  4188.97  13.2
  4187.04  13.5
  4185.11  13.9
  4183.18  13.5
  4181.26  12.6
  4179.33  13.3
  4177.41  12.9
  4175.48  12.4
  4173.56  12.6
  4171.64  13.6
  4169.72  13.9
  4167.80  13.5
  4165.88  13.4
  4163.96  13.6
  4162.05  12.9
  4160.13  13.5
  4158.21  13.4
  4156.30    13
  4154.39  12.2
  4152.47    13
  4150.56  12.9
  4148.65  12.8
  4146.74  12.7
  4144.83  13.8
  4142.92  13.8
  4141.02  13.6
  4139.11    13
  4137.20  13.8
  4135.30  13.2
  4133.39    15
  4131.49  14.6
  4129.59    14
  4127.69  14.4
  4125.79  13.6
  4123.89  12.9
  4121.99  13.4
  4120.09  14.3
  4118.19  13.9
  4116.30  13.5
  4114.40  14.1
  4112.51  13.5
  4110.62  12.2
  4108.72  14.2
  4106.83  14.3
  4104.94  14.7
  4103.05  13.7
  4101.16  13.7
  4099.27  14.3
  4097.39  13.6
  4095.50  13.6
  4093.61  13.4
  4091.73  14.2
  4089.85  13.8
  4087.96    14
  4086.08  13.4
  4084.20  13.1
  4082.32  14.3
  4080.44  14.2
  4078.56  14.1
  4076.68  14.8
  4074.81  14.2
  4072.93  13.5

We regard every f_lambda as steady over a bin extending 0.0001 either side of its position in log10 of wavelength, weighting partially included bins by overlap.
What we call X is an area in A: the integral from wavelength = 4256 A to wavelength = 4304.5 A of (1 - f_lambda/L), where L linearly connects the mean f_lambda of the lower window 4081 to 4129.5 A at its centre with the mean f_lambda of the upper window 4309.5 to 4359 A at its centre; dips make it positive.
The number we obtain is 1.78 A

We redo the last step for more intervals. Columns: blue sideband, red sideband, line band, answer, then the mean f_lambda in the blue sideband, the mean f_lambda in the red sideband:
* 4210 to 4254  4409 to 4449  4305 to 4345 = 2.89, 13.1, 13.1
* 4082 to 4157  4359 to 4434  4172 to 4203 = 0.57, 13.6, 12.6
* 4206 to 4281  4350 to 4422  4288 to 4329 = 2.39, 12.9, 12.6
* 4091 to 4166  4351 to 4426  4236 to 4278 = 1.54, 13.6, 12.6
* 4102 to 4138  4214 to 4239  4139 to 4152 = 0.45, 13.9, 13.2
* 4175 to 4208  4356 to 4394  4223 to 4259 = 0.49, 13.2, 12.4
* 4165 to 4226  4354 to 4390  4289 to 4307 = 1.12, 13.3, 12.4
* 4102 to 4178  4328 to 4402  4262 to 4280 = 0.67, 13.5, 12.4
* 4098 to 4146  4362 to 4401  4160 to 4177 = 0.38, 13.8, 12.3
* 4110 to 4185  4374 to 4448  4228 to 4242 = 0.26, 13.4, 12.7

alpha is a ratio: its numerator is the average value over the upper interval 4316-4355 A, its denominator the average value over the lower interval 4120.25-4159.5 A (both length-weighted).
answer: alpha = 0.9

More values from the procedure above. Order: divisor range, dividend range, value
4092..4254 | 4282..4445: 0.93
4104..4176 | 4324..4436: 0.93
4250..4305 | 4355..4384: 1.02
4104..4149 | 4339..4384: 0.91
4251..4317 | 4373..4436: 1.03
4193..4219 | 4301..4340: 0.90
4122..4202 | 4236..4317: 0.92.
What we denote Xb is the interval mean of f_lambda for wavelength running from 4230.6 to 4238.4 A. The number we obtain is 13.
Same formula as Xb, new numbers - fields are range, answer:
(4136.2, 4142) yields 13.5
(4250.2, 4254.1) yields 12.1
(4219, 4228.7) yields 13.3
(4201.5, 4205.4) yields 13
